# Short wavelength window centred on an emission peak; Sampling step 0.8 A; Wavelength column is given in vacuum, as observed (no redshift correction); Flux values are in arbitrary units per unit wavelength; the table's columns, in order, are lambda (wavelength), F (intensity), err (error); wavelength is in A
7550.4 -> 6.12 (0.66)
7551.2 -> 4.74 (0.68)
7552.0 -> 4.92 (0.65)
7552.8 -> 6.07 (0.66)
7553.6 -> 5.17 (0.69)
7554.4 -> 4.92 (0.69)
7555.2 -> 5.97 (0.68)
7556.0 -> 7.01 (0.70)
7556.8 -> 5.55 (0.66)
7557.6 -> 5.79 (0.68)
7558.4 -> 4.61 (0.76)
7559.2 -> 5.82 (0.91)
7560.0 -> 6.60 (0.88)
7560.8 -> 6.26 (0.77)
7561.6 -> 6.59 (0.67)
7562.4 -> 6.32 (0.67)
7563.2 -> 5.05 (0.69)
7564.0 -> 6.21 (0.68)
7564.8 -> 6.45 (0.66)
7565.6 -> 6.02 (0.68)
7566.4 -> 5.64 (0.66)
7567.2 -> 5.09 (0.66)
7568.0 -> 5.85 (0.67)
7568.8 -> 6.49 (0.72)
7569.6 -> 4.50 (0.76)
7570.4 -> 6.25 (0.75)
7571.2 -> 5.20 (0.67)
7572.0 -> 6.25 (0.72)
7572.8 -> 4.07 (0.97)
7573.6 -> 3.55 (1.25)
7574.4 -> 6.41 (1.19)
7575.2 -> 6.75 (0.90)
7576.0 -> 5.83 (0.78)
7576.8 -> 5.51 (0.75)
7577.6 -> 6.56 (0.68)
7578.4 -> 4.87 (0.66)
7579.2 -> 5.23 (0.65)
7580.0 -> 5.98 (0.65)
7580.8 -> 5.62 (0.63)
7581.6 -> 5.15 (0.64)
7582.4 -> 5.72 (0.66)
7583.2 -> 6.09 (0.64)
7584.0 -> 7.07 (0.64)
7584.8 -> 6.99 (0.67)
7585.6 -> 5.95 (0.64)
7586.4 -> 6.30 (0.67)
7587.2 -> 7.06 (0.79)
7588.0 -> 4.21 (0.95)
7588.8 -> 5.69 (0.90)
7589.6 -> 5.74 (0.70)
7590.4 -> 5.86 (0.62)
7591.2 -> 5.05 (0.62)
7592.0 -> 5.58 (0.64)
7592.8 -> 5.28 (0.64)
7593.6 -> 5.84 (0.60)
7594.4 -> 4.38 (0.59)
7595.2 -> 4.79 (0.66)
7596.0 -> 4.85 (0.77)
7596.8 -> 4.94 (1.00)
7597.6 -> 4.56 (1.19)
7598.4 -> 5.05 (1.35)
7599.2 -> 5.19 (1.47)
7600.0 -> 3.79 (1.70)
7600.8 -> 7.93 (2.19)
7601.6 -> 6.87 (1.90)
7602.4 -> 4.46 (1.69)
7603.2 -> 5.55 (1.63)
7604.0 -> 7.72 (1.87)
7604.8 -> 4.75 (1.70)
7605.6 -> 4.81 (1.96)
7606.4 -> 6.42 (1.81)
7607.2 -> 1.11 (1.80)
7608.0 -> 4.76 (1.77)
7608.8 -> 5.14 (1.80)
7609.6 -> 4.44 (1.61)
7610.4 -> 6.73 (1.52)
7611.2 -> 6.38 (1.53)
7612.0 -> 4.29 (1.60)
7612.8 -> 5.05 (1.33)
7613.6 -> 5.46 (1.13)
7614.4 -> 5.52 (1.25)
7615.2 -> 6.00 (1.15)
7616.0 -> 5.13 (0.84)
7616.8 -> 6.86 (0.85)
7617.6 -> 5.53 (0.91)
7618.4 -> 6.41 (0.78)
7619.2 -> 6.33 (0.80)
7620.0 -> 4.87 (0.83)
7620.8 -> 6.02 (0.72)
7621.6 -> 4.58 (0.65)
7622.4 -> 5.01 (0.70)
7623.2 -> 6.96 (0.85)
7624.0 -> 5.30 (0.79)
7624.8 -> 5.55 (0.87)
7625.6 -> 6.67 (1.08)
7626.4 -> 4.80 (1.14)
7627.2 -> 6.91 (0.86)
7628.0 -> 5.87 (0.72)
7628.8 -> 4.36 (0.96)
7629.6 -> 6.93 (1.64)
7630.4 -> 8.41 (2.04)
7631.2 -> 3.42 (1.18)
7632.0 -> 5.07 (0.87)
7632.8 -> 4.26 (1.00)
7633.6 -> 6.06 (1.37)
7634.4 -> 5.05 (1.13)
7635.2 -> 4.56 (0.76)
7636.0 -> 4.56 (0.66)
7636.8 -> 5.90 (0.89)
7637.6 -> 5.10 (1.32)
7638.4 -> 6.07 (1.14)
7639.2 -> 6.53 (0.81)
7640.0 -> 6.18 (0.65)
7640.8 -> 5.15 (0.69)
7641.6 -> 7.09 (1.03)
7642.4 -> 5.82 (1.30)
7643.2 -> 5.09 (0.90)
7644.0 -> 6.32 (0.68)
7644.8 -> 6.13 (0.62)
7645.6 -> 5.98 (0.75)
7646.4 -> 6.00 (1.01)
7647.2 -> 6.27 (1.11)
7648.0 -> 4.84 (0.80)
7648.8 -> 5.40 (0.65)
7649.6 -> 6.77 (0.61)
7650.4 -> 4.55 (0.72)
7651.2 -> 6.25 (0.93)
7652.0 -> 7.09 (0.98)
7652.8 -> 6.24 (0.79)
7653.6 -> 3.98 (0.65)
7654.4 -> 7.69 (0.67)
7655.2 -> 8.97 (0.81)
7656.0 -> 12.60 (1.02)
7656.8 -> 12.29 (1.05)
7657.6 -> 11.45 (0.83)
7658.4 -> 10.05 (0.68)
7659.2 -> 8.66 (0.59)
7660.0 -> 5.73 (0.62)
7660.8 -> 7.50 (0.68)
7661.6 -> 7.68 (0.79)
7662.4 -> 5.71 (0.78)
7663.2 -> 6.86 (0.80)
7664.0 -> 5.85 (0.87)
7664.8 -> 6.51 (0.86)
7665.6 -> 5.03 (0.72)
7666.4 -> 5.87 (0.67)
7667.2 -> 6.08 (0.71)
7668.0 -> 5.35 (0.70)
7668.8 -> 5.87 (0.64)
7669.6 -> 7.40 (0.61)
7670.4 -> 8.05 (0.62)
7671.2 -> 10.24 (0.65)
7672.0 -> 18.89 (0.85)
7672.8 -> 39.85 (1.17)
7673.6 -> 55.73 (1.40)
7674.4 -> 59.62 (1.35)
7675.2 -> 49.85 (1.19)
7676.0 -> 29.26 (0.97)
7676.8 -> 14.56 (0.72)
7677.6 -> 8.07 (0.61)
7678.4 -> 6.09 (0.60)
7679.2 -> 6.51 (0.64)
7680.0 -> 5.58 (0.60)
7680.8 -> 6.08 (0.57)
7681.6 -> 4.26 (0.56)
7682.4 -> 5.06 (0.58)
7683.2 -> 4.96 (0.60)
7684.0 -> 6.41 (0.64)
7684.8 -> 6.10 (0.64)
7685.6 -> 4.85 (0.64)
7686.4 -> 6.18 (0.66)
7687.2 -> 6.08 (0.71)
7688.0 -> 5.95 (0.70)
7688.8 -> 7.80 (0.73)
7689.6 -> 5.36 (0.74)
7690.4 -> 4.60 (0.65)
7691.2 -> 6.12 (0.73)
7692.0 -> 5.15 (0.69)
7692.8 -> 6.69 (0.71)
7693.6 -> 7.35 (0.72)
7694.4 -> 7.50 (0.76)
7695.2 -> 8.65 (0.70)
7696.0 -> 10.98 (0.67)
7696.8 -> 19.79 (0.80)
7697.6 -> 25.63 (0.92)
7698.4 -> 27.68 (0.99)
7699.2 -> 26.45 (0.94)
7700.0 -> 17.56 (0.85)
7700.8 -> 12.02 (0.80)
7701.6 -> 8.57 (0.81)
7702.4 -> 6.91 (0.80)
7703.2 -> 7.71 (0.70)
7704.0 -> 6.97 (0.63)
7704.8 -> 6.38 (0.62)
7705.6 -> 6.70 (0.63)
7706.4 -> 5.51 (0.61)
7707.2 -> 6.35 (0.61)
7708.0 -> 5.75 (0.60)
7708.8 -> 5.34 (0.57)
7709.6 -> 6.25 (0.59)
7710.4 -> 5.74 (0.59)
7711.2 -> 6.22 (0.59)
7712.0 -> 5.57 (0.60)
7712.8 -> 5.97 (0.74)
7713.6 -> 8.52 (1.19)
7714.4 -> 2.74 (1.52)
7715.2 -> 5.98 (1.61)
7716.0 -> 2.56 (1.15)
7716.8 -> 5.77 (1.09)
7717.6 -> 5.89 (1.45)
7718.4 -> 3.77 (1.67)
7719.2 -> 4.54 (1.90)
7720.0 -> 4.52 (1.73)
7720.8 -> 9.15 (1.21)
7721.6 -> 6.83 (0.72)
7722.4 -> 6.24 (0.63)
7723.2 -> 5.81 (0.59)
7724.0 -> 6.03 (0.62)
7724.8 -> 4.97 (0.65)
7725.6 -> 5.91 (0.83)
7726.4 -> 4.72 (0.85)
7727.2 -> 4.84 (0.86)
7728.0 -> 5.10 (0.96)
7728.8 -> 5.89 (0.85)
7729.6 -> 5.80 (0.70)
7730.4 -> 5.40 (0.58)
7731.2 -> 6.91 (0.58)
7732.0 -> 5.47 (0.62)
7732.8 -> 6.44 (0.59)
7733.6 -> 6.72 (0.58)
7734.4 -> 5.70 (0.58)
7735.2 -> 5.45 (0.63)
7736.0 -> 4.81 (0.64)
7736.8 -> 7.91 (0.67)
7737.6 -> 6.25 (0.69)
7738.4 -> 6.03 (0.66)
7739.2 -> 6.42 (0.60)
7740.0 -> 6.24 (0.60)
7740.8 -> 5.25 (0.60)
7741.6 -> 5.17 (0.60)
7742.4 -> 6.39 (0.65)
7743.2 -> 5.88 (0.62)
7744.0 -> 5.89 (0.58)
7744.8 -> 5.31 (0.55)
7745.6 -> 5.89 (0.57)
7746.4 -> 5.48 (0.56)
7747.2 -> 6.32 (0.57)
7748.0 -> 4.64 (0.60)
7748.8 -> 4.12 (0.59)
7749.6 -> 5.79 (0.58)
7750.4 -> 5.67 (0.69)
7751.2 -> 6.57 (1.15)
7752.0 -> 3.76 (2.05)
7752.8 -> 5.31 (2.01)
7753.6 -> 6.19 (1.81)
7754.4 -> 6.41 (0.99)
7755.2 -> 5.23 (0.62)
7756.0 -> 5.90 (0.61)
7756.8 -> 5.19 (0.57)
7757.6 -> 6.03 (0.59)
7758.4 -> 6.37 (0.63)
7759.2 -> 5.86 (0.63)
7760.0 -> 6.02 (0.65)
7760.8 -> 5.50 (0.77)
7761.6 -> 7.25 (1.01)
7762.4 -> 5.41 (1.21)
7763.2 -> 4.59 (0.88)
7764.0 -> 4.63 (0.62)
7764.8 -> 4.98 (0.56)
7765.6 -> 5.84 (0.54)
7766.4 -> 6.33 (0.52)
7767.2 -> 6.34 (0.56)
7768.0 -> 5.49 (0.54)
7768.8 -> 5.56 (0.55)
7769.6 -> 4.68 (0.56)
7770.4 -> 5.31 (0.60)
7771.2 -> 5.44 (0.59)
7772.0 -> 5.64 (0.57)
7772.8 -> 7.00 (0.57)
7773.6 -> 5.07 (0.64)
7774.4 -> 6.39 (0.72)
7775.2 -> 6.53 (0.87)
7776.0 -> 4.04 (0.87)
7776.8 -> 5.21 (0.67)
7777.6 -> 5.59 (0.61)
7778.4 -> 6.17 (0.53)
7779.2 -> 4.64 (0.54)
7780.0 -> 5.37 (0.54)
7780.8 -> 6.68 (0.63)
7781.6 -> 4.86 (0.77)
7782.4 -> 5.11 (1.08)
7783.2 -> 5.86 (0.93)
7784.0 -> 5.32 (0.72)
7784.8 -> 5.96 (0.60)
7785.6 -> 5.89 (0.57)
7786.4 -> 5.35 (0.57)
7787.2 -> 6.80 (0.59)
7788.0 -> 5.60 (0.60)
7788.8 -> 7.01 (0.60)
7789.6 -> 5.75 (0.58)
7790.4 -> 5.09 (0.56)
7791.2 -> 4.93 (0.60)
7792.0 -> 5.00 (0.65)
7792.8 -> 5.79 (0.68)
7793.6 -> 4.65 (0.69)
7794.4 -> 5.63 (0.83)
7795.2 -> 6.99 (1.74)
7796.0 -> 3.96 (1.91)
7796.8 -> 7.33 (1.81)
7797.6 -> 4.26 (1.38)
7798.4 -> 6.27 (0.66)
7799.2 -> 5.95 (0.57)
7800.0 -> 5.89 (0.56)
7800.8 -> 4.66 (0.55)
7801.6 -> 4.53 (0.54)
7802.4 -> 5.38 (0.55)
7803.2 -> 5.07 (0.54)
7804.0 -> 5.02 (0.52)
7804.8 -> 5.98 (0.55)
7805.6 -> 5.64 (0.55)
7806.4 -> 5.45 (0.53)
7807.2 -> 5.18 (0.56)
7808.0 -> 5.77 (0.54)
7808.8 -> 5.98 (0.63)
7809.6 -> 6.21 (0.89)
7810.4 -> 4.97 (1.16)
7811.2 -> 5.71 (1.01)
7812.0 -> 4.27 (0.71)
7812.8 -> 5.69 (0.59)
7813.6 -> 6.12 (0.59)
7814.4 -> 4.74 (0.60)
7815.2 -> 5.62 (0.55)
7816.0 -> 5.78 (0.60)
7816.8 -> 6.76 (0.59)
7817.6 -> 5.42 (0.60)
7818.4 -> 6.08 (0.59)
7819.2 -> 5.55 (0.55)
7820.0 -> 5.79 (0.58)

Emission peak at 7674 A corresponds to H-alpha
